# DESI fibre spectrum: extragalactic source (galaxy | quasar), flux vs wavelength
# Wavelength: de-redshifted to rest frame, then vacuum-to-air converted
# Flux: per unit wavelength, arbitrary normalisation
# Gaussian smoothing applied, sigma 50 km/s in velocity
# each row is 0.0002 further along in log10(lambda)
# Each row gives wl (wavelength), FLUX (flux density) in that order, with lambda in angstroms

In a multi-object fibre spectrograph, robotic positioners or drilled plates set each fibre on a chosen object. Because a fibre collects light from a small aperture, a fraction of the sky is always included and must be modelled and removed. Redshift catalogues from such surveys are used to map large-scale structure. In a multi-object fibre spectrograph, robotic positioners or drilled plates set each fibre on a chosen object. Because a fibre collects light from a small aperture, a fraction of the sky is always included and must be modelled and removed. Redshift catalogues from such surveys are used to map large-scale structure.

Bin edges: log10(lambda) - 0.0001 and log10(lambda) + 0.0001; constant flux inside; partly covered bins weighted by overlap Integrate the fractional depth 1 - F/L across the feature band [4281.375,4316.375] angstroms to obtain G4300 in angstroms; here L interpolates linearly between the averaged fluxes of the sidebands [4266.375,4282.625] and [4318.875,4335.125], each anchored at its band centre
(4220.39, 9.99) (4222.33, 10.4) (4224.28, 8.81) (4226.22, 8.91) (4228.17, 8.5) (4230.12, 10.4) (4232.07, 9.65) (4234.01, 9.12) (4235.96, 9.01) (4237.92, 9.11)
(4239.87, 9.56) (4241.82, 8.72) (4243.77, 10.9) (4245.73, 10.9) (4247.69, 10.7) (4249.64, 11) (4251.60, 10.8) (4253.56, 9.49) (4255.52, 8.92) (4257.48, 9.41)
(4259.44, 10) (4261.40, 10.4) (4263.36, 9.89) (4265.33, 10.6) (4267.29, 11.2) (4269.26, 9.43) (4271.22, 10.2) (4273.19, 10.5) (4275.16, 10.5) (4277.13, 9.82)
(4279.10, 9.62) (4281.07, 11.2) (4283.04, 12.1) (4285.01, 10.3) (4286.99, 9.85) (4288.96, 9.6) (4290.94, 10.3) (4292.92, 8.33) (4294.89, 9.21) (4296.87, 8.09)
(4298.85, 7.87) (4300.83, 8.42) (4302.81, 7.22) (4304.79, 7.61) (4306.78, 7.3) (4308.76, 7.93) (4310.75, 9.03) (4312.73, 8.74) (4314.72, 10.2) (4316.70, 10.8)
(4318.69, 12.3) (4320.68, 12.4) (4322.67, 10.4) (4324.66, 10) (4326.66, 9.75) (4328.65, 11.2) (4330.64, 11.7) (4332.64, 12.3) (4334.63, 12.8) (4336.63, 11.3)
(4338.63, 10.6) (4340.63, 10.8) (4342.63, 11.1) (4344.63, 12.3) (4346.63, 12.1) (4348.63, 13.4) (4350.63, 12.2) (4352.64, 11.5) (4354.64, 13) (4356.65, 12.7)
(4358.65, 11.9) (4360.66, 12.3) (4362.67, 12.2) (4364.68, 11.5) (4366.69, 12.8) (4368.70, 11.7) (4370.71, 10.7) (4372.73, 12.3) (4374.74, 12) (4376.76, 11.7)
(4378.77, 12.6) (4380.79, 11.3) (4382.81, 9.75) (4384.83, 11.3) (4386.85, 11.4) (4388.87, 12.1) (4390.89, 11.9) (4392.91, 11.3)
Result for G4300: 5.7 angstroms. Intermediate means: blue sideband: 10.4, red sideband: 11.3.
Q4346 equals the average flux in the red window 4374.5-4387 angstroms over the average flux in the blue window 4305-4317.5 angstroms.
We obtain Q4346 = 1.28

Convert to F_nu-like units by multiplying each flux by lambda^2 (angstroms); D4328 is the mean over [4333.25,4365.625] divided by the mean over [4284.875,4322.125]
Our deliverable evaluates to 1.33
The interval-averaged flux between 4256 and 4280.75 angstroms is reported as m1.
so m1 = 10.1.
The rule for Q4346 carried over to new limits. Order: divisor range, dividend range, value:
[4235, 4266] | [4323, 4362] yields 1.18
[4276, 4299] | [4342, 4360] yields 1.26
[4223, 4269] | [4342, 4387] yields 1.21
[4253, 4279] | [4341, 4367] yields 1.22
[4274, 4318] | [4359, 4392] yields 1.26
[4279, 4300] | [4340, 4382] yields 1.24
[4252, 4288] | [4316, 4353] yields 1.13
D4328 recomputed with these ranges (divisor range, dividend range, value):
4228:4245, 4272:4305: 1.02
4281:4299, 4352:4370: 1.30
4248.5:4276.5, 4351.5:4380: 1.24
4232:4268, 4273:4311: 0.94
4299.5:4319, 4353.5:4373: 1.41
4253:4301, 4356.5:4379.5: 1.27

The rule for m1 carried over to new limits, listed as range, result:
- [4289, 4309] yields 8.3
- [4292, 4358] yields 10.5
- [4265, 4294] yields 10.2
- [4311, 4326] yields 10.6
